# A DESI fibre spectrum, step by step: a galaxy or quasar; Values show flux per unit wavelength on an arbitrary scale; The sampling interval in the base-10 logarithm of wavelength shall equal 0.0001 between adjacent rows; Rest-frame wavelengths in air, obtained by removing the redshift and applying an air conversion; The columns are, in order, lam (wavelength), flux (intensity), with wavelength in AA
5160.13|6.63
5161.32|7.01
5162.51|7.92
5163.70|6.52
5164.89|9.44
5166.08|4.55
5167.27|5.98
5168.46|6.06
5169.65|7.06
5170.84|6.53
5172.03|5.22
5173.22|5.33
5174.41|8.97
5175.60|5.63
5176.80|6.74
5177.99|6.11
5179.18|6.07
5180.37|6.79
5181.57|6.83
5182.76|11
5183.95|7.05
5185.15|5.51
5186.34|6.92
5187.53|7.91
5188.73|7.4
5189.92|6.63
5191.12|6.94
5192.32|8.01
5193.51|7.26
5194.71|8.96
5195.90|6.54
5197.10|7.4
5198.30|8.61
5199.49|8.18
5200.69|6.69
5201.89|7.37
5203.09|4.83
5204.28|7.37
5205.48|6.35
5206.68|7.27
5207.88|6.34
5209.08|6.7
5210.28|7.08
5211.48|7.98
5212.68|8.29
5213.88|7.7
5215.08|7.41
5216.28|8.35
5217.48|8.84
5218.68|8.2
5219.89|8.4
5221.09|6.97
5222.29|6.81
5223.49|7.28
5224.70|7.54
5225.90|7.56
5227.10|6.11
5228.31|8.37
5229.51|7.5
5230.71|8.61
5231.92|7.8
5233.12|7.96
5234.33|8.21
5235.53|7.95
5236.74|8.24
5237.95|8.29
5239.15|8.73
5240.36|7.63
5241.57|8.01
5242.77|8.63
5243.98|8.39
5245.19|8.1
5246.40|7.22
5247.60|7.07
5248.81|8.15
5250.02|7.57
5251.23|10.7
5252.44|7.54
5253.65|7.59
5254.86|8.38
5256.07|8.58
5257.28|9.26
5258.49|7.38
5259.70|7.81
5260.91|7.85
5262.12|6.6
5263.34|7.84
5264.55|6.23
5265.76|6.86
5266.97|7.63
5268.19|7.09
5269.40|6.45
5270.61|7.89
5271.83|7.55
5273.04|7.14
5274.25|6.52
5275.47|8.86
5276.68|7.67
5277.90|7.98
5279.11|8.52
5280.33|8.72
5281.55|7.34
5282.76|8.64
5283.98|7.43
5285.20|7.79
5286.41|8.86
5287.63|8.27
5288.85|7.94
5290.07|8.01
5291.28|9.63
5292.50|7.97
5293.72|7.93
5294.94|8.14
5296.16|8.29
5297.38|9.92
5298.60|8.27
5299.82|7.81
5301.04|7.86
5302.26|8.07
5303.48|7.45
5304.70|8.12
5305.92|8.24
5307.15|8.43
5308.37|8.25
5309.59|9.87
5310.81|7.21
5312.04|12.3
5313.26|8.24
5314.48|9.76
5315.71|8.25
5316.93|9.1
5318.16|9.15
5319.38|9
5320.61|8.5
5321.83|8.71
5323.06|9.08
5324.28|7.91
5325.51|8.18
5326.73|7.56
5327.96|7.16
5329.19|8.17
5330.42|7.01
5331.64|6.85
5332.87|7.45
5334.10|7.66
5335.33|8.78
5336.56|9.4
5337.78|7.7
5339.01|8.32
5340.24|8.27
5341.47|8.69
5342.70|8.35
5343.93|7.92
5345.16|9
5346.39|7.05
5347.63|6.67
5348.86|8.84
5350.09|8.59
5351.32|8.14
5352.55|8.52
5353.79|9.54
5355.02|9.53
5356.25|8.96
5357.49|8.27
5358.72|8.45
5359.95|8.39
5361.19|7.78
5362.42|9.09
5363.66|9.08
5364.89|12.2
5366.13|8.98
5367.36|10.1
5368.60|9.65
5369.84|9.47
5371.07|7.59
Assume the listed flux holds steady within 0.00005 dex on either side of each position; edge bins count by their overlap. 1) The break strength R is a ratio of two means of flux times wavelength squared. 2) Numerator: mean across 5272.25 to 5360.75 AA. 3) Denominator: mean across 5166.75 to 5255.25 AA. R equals 1.16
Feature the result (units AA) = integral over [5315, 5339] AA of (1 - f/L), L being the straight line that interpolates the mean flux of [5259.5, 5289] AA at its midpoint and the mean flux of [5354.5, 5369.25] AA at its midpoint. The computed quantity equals 1.1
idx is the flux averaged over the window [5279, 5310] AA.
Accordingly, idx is 8.28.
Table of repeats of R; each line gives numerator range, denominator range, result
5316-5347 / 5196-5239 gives 1.13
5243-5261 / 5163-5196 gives 1.20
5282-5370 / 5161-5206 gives 1.28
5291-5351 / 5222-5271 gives 1.10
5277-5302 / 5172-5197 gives 1.21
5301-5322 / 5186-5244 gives 1.19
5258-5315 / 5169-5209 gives 1.19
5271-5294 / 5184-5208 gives 1.16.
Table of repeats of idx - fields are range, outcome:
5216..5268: 7.87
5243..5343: 8.13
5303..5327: 8.69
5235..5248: 8.04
